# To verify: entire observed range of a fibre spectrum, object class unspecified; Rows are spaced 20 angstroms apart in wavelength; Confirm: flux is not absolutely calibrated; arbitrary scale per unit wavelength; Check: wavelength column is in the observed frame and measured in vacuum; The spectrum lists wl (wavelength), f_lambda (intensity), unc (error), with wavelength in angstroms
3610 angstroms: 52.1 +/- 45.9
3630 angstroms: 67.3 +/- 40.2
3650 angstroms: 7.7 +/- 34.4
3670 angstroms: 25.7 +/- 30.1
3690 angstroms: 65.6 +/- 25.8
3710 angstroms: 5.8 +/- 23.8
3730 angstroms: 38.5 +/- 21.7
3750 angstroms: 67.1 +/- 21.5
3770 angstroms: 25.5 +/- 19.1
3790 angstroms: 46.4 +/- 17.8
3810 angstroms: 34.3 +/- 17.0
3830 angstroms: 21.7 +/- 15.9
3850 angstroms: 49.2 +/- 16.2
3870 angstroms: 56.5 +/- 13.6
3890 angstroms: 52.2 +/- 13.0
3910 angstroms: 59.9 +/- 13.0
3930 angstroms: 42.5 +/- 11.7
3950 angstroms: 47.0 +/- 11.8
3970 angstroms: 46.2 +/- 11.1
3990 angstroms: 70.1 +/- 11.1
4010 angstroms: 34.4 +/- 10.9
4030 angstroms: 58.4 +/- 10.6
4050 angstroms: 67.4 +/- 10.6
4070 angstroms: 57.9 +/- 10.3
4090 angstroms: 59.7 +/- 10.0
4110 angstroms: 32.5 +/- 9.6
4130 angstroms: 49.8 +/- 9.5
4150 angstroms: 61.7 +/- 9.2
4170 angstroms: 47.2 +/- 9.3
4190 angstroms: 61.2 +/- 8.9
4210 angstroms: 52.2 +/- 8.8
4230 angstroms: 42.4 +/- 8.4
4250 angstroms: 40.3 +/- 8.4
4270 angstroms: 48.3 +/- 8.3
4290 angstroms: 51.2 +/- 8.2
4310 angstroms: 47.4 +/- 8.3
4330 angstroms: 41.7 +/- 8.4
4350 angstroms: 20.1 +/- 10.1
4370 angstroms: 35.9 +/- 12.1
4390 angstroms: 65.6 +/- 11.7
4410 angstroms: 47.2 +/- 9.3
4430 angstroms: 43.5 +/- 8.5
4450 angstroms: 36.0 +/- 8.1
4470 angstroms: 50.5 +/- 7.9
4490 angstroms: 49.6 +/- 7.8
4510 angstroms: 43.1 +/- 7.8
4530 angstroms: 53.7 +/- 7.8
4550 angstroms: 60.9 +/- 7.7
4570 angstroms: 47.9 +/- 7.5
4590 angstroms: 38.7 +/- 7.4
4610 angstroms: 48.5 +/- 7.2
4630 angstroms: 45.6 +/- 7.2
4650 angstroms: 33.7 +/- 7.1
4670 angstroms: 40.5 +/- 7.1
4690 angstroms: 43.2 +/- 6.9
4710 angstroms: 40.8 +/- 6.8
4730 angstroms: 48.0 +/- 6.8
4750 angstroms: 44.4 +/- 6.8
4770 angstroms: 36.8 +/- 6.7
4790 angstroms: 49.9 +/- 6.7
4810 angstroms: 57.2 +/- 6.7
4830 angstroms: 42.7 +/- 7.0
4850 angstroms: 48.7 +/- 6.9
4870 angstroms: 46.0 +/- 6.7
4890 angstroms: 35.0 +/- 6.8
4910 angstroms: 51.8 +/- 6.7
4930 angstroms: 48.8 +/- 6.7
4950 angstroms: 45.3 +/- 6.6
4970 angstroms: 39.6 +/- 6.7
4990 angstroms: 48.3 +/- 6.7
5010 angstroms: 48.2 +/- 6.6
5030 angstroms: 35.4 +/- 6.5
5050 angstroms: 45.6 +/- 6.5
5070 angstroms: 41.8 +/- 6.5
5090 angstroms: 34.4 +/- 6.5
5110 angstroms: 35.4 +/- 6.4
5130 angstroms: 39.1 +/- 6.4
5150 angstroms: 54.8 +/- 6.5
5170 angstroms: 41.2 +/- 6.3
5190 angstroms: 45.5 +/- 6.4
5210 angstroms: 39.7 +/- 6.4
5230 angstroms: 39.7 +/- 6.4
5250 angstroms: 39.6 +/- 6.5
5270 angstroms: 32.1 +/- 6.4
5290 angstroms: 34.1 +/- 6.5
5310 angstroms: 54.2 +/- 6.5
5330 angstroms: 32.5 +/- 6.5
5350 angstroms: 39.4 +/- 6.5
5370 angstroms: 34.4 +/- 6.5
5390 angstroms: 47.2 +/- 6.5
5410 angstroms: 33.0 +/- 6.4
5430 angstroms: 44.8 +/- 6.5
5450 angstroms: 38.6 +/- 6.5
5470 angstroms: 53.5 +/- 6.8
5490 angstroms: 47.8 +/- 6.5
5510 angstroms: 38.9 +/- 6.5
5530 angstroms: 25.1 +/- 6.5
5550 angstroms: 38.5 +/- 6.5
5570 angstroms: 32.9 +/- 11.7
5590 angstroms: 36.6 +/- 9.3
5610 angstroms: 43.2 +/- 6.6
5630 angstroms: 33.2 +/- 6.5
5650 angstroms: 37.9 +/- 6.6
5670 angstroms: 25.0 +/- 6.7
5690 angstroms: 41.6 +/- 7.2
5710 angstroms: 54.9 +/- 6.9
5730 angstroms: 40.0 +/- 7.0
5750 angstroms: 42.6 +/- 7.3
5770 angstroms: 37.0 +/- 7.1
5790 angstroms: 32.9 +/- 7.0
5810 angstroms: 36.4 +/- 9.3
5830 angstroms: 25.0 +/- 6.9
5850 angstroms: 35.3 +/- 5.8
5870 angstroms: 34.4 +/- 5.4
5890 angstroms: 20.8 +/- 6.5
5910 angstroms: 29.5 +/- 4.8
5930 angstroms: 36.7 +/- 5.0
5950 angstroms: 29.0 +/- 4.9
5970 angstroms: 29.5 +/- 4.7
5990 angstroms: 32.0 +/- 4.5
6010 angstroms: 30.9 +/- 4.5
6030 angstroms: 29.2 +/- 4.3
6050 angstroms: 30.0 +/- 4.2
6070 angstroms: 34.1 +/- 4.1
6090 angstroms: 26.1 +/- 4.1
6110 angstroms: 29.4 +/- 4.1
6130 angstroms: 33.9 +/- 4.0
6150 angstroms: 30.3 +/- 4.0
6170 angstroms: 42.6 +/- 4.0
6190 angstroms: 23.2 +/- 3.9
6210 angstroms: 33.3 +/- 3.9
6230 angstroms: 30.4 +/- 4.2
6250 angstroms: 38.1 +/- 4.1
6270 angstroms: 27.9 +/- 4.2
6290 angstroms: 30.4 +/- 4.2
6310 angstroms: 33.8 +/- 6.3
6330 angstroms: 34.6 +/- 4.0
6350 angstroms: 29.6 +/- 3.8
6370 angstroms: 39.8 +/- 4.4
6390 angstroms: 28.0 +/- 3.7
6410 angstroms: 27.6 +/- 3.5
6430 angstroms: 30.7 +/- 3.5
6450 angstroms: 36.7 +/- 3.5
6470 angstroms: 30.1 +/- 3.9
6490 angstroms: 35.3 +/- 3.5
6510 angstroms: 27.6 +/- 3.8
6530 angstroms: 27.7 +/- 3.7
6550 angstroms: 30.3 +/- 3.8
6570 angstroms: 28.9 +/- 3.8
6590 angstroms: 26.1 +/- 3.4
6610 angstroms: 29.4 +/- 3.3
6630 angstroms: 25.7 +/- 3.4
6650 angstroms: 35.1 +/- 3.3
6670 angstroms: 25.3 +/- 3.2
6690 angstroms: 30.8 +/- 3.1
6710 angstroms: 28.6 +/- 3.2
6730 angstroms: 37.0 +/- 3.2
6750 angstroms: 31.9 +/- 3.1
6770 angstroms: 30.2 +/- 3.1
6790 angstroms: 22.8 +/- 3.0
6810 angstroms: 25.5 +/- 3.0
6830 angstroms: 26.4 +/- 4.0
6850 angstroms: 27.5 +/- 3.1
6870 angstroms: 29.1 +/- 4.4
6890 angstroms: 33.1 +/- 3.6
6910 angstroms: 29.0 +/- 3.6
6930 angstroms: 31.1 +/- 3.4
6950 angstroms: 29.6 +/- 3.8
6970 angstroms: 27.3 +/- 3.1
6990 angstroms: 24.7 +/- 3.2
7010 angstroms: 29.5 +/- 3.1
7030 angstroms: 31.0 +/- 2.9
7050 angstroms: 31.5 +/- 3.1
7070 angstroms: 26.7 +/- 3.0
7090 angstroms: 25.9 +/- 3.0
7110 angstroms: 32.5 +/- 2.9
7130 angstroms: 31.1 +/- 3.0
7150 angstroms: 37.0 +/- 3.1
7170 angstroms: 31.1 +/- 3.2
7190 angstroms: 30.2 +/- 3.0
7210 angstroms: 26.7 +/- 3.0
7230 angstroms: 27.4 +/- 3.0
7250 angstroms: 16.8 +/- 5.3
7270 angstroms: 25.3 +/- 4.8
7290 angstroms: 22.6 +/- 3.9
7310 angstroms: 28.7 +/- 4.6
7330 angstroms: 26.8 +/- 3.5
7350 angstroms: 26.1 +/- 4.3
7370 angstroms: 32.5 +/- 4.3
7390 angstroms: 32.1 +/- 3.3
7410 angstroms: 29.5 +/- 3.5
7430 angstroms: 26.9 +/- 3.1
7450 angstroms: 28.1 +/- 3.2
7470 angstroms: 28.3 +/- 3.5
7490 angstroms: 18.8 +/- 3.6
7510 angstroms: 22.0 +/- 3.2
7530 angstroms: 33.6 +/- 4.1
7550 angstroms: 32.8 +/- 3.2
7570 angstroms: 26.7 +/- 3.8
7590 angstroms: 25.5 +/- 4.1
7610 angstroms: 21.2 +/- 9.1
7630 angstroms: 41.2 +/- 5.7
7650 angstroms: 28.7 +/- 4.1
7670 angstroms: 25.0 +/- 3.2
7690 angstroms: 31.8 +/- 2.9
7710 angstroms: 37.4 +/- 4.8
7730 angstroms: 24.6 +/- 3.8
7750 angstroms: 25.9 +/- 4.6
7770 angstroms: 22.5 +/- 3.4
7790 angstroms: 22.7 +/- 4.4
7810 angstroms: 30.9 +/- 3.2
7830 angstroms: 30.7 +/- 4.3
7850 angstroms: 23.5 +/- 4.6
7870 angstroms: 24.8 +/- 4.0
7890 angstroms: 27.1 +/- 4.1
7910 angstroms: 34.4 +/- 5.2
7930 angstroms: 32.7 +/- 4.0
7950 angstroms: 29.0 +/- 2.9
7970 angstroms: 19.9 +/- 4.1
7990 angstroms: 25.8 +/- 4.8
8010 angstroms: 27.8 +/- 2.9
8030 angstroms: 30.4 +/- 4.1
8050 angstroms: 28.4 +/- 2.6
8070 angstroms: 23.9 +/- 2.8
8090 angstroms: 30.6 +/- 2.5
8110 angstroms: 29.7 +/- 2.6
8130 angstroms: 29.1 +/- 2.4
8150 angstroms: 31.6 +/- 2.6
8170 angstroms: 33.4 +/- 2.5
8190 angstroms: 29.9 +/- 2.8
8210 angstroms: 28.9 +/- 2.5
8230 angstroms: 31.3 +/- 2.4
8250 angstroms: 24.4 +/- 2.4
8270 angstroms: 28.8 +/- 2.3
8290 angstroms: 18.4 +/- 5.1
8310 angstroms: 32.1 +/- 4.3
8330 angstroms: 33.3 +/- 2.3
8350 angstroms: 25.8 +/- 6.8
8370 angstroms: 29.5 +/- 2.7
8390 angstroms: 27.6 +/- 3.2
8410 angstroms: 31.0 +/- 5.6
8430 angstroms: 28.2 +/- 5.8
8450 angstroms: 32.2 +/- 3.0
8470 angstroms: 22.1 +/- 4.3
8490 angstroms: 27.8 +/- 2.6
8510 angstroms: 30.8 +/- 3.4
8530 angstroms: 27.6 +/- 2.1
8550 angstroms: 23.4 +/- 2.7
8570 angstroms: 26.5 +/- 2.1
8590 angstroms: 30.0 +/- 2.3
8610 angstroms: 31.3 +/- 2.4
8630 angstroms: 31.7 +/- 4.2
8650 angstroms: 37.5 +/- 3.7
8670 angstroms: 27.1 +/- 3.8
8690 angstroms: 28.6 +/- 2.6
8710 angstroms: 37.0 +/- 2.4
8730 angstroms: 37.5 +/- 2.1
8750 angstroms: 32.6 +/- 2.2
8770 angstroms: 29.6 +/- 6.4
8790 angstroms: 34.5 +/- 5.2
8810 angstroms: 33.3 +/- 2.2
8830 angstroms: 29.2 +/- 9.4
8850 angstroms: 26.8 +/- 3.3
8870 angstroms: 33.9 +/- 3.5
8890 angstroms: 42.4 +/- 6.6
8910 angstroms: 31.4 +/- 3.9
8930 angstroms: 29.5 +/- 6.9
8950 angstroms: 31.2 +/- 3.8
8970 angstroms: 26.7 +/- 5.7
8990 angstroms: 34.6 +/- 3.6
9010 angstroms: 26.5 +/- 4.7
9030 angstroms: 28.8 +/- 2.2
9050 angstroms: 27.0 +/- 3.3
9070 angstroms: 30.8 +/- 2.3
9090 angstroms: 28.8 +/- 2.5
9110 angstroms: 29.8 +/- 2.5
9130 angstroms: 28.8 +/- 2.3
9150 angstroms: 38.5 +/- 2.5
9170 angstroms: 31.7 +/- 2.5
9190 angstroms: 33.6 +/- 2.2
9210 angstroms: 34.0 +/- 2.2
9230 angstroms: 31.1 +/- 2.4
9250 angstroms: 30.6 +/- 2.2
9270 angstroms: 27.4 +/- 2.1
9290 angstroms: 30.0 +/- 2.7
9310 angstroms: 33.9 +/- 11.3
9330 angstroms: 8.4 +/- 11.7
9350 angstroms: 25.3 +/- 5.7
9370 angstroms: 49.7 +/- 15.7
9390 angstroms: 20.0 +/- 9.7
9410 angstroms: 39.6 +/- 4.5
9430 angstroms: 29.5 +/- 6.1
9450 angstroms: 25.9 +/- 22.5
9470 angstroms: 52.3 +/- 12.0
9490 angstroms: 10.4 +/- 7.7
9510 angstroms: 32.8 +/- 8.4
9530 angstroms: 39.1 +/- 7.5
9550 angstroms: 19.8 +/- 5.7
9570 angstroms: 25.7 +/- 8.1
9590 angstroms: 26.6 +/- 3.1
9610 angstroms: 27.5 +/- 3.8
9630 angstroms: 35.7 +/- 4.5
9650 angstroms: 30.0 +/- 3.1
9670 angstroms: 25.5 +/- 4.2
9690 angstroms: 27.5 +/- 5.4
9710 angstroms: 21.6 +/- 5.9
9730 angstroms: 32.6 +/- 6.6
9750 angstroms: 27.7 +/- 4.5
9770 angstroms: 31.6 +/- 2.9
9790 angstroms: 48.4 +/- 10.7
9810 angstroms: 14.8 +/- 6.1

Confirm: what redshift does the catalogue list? 1.154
